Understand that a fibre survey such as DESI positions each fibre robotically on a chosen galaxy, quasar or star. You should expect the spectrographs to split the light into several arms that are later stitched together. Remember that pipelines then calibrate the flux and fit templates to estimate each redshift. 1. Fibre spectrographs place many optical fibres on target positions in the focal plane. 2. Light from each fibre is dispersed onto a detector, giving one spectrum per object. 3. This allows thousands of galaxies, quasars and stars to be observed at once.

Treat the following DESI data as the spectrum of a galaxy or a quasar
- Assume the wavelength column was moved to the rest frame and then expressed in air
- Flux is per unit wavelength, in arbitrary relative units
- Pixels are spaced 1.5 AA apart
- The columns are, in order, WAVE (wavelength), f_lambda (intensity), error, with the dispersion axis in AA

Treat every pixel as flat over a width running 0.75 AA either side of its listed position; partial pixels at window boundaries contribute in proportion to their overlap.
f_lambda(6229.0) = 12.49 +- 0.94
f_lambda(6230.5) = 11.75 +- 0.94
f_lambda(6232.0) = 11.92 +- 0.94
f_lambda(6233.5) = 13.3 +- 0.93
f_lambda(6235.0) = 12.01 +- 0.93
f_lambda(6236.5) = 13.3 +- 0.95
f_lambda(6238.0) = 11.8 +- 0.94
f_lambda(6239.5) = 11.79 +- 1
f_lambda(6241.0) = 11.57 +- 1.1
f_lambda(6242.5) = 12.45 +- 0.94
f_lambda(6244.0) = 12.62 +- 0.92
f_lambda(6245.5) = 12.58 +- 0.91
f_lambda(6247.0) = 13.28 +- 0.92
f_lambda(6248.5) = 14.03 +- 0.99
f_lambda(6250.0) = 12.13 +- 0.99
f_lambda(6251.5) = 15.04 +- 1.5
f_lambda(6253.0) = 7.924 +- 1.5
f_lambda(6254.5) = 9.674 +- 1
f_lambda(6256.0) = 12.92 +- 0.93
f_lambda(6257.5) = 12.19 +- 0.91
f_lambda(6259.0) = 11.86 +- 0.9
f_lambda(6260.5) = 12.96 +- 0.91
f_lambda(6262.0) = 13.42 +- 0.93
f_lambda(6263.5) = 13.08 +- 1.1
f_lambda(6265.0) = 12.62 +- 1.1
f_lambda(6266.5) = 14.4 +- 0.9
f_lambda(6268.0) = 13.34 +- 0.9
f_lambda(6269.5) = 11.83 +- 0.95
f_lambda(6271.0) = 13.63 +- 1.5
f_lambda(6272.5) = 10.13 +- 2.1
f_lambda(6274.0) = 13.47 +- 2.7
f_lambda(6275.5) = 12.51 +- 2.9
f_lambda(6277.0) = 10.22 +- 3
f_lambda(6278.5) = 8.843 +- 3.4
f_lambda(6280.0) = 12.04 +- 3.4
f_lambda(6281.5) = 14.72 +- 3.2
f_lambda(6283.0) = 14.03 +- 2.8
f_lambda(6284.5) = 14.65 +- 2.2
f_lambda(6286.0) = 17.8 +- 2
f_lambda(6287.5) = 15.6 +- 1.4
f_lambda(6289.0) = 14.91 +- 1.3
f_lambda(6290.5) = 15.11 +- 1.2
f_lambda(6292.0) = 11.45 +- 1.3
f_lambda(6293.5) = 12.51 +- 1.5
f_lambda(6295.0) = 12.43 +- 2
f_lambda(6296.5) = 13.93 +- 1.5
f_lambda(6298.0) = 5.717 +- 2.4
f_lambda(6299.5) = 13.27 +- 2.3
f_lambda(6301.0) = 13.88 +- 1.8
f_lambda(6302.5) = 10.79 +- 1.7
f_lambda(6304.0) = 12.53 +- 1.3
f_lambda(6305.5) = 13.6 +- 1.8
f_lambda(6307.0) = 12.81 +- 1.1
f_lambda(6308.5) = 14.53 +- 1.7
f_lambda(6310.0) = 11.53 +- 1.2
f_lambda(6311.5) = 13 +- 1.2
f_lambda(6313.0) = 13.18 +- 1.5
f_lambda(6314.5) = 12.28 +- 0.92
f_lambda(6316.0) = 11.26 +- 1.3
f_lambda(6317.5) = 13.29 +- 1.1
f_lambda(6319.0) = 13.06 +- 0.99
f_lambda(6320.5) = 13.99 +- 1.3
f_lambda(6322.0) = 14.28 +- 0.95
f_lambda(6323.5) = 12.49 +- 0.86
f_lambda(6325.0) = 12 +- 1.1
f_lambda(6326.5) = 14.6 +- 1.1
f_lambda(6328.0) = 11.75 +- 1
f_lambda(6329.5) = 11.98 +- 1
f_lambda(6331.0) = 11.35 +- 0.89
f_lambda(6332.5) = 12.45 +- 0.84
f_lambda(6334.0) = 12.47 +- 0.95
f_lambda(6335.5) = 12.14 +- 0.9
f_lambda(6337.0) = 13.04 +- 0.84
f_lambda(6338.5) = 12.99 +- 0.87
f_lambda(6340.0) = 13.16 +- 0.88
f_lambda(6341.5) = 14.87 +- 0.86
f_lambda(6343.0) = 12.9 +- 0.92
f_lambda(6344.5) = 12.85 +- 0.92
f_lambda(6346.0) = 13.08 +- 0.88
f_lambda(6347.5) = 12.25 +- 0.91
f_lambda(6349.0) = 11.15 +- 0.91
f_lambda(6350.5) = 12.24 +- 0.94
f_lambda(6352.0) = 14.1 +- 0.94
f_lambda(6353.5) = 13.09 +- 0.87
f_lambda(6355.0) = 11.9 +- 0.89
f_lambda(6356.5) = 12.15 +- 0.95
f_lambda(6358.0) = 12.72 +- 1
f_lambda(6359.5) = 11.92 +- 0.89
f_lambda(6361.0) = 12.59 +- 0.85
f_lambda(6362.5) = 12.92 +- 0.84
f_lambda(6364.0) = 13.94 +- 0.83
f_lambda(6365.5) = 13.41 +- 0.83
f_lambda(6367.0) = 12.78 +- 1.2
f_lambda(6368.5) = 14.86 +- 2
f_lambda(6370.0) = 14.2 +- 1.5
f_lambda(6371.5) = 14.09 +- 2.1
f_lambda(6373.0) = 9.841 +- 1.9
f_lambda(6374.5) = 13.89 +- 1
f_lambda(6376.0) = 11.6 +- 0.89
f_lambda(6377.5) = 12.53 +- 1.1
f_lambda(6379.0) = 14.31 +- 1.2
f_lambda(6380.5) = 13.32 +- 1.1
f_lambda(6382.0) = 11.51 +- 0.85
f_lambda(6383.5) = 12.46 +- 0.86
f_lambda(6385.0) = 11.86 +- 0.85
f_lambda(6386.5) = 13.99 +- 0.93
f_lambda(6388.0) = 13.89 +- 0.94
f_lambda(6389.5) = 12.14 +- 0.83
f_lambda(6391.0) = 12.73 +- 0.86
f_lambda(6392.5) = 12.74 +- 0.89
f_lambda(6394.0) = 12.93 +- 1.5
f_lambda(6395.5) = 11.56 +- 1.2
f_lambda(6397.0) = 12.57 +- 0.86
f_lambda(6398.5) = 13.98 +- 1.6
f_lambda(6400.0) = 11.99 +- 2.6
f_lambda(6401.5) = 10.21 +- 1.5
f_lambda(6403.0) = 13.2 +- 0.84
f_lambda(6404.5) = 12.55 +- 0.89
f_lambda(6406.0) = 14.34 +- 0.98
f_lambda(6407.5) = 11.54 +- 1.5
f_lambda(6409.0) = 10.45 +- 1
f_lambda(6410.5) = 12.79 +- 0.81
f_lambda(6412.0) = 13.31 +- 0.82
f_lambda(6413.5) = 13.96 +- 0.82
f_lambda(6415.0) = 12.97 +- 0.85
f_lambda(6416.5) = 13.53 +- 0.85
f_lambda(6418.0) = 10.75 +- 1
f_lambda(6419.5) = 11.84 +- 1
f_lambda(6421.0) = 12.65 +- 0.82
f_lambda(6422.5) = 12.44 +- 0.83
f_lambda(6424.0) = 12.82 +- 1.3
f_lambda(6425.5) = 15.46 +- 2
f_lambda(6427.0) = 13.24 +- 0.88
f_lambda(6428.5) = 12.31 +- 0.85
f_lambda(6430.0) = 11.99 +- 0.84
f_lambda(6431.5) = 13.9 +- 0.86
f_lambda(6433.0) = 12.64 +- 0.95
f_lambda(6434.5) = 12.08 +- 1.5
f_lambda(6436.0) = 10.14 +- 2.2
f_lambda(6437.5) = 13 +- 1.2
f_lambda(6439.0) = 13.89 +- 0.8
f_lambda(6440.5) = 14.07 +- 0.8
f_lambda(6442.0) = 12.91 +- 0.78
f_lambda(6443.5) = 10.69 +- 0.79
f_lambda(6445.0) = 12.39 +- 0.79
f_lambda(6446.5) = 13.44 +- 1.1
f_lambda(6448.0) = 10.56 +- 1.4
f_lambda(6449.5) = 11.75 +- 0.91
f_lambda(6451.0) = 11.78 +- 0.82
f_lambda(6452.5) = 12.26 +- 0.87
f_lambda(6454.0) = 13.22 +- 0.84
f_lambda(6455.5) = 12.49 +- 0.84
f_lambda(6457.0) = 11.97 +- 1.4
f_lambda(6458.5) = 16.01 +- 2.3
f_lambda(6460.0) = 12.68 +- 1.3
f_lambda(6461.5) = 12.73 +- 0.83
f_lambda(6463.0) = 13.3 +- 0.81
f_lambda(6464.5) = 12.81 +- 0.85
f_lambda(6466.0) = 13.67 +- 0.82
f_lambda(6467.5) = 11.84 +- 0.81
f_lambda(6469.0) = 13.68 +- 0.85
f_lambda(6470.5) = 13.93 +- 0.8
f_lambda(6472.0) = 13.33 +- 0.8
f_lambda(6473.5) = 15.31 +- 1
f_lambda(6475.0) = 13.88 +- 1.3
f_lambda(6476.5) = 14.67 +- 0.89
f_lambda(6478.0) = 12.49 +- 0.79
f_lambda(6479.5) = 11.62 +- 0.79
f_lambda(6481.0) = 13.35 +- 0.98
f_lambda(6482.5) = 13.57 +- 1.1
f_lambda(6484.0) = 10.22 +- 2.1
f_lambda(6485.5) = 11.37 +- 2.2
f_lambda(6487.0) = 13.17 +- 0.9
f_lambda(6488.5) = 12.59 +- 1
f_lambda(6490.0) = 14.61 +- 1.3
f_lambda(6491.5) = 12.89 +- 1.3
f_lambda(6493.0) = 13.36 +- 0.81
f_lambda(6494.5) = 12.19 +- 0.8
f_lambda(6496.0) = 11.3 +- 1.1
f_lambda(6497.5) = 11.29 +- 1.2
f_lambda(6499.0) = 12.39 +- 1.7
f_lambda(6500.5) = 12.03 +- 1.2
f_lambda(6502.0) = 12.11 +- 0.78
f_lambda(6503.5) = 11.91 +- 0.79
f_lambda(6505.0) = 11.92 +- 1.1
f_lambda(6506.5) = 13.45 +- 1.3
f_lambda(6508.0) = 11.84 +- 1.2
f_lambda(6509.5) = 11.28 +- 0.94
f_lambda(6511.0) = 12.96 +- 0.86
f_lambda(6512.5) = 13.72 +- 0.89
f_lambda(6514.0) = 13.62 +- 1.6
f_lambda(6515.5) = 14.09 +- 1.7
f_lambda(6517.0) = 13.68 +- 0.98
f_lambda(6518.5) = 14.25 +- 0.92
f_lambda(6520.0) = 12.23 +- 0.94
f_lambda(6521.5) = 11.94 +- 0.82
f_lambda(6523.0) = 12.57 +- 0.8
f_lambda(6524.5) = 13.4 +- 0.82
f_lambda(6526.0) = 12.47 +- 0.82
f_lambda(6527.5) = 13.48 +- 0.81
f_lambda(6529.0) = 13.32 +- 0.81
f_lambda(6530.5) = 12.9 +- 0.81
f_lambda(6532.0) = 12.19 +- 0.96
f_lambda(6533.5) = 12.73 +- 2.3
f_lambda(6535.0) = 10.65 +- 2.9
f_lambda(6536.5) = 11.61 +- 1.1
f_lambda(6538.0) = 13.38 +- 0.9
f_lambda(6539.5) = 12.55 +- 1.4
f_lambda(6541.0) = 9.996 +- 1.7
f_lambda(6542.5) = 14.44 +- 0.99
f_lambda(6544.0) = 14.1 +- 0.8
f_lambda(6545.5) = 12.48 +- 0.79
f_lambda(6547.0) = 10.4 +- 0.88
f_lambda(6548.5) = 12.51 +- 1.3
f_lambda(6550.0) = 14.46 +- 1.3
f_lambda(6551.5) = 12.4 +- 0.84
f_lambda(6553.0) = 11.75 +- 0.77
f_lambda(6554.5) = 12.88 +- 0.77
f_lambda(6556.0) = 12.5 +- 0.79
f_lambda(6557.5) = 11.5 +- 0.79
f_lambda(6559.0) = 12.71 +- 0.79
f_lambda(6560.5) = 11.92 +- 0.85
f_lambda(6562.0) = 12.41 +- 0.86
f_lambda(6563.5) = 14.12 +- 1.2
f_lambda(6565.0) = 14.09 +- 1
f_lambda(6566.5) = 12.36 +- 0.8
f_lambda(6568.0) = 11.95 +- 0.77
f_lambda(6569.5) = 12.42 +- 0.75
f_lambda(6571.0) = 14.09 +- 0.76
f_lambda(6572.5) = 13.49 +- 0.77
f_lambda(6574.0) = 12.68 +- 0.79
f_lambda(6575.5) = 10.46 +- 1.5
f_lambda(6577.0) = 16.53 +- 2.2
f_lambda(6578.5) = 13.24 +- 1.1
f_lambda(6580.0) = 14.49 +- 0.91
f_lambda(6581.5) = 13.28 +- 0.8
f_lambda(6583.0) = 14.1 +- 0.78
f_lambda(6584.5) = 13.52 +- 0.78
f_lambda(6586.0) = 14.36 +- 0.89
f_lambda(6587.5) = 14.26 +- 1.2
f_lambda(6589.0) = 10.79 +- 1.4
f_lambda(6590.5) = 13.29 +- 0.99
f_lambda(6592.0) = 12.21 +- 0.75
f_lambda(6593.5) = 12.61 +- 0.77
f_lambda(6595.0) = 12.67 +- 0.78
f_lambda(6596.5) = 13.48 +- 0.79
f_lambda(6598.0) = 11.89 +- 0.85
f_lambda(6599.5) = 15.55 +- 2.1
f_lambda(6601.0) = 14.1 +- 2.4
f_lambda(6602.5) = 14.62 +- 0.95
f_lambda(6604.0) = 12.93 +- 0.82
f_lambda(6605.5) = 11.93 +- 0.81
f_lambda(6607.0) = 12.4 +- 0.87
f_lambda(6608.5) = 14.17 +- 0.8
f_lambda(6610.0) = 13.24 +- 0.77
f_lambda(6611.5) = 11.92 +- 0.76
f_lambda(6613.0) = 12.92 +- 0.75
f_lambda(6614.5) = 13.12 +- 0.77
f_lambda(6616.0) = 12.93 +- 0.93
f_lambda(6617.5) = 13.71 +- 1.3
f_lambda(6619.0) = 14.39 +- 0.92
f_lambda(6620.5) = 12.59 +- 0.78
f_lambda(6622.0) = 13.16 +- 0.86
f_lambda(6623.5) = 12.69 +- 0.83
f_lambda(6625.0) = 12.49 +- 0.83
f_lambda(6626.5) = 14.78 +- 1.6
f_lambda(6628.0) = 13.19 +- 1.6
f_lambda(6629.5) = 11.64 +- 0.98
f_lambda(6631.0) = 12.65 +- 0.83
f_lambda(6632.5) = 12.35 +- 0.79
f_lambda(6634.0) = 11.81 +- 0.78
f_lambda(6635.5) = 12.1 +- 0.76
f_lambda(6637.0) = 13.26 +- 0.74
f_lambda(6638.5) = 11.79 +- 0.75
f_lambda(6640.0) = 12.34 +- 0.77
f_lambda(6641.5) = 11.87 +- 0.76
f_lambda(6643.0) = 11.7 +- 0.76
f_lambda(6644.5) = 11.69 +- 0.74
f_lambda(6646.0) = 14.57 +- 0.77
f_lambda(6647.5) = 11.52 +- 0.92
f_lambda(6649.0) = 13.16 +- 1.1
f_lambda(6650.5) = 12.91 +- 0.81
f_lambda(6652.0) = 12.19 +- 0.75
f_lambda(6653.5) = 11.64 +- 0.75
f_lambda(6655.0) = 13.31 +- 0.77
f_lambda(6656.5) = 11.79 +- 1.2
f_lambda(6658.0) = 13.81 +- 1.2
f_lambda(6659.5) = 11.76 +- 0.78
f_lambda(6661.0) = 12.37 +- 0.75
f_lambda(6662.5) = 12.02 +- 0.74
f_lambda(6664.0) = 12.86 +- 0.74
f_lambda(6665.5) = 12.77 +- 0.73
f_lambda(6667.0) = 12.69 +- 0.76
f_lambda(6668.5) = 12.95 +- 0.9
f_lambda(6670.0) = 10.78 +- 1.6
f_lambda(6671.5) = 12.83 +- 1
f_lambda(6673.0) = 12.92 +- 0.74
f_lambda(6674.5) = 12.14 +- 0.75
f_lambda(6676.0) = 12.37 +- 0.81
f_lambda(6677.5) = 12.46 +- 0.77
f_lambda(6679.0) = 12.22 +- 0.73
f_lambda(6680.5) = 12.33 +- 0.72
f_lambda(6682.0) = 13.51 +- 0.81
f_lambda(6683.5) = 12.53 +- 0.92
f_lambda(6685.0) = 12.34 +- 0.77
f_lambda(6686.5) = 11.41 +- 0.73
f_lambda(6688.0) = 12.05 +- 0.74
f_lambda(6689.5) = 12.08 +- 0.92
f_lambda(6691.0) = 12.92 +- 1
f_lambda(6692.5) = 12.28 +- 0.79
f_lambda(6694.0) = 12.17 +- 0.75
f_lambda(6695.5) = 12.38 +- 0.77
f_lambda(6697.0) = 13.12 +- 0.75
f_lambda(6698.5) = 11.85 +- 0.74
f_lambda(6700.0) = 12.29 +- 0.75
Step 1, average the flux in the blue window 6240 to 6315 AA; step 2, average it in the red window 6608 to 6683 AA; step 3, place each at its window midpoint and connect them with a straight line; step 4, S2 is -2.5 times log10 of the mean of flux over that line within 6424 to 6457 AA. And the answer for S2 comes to 0.01 mag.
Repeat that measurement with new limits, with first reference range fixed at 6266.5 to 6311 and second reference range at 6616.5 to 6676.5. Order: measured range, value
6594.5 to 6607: -0.06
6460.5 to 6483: -0.05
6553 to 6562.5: 0.03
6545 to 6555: 0.02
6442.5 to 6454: 0.07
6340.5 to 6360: 0.01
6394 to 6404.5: 0.04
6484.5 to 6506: 0.03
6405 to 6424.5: 0.02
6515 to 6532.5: -0.03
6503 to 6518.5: -0.02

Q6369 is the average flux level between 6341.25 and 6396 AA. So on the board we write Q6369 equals 12.8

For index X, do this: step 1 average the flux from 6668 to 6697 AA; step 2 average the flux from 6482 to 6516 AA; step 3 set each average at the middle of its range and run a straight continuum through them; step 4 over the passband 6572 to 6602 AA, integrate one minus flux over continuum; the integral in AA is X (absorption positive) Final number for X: -2.2 AA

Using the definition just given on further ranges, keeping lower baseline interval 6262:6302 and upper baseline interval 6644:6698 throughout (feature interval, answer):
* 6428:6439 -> 0.3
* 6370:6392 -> 0.1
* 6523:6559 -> 0.3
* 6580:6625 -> -2.4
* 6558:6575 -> -0.4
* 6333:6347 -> -0.2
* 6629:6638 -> 0.1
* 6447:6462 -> 0.2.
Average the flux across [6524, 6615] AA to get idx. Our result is 12.9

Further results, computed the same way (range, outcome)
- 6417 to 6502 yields 12.7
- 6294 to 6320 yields 12.4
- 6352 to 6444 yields 12.7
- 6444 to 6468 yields 12.7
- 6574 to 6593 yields 13.3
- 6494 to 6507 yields 12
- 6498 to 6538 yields 12.6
